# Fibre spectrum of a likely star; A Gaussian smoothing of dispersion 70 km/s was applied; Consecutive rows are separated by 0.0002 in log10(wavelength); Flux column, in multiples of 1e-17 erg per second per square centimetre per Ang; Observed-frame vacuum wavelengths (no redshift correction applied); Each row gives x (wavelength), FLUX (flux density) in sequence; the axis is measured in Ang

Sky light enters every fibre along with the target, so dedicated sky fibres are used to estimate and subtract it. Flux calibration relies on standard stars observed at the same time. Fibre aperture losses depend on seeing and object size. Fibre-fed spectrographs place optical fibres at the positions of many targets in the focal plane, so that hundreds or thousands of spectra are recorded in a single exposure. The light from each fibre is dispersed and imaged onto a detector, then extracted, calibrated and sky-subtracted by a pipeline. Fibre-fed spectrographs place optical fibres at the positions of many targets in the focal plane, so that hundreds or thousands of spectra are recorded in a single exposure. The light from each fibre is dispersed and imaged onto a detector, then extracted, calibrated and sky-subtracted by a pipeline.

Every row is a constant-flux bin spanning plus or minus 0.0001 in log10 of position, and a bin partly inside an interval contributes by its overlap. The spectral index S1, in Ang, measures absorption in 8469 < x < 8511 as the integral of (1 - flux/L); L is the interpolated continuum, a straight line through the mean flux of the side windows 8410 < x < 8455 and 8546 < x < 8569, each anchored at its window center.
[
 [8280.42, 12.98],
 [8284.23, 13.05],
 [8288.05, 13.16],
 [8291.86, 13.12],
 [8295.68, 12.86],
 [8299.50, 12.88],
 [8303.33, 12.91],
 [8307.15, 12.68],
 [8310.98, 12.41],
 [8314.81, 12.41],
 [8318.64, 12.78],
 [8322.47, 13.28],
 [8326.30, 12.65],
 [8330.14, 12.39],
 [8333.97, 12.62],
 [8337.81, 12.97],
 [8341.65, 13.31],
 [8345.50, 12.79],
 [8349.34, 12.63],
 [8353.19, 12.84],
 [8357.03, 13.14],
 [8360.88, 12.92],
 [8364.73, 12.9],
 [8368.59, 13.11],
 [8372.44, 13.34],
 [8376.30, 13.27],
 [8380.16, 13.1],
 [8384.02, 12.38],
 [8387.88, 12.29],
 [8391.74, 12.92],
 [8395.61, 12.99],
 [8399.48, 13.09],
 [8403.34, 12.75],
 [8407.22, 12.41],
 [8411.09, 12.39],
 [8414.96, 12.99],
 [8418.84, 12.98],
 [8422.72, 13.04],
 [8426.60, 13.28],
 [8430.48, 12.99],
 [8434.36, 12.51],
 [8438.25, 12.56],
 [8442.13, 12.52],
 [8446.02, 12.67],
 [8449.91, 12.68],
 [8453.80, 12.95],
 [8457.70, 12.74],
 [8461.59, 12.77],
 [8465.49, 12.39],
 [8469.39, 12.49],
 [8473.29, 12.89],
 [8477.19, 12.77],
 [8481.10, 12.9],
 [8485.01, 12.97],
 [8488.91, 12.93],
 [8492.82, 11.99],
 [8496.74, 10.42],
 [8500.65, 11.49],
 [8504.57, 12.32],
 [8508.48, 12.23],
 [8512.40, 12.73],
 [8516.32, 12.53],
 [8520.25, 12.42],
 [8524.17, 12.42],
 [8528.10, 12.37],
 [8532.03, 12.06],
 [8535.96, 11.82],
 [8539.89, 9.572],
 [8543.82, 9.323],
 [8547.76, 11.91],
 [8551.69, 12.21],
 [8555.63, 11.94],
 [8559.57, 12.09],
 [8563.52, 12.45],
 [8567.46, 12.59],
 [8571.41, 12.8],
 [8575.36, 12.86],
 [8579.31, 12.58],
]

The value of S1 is 0.7 Ang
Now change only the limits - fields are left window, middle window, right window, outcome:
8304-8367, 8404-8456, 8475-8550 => -1.75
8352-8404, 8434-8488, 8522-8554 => -2.37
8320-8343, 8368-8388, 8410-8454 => -0.20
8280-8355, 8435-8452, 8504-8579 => -0.30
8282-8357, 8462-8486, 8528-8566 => -1.53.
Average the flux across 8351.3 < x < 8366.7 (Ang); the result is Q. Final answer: 13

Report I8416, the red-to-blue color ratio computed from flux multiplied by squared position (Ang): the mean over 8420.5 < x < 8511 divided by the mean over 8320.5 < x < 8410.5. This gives 1.00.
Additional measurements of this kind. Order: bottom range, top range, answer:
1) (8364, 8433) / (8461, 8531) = 0.98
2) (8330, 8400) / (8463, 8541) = 0.98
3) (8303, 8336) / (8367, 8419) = 1.03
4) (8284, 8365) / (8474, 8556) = 0.98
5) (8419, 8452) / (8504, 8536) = 0.98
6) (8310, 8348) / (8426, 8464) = 1.03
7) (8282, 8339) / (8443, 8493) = 1.03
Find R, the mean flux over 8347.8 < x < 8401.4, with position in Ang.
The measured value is 12.9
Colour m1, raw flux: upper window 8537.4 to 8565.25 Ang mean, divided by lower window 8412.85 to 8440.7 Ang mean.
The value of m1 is 0.9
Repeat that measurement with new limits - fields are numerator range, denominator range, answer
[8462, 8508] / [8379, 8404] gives 0.96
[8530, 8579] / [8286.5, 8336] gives 0.93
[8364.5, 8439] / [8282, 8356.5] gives 1.00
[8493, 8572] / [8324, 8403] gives 0.92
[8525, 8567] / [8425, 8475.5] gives 0.91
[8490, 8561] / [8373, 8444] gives 0.92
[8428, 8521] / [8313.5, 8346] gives 0.98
